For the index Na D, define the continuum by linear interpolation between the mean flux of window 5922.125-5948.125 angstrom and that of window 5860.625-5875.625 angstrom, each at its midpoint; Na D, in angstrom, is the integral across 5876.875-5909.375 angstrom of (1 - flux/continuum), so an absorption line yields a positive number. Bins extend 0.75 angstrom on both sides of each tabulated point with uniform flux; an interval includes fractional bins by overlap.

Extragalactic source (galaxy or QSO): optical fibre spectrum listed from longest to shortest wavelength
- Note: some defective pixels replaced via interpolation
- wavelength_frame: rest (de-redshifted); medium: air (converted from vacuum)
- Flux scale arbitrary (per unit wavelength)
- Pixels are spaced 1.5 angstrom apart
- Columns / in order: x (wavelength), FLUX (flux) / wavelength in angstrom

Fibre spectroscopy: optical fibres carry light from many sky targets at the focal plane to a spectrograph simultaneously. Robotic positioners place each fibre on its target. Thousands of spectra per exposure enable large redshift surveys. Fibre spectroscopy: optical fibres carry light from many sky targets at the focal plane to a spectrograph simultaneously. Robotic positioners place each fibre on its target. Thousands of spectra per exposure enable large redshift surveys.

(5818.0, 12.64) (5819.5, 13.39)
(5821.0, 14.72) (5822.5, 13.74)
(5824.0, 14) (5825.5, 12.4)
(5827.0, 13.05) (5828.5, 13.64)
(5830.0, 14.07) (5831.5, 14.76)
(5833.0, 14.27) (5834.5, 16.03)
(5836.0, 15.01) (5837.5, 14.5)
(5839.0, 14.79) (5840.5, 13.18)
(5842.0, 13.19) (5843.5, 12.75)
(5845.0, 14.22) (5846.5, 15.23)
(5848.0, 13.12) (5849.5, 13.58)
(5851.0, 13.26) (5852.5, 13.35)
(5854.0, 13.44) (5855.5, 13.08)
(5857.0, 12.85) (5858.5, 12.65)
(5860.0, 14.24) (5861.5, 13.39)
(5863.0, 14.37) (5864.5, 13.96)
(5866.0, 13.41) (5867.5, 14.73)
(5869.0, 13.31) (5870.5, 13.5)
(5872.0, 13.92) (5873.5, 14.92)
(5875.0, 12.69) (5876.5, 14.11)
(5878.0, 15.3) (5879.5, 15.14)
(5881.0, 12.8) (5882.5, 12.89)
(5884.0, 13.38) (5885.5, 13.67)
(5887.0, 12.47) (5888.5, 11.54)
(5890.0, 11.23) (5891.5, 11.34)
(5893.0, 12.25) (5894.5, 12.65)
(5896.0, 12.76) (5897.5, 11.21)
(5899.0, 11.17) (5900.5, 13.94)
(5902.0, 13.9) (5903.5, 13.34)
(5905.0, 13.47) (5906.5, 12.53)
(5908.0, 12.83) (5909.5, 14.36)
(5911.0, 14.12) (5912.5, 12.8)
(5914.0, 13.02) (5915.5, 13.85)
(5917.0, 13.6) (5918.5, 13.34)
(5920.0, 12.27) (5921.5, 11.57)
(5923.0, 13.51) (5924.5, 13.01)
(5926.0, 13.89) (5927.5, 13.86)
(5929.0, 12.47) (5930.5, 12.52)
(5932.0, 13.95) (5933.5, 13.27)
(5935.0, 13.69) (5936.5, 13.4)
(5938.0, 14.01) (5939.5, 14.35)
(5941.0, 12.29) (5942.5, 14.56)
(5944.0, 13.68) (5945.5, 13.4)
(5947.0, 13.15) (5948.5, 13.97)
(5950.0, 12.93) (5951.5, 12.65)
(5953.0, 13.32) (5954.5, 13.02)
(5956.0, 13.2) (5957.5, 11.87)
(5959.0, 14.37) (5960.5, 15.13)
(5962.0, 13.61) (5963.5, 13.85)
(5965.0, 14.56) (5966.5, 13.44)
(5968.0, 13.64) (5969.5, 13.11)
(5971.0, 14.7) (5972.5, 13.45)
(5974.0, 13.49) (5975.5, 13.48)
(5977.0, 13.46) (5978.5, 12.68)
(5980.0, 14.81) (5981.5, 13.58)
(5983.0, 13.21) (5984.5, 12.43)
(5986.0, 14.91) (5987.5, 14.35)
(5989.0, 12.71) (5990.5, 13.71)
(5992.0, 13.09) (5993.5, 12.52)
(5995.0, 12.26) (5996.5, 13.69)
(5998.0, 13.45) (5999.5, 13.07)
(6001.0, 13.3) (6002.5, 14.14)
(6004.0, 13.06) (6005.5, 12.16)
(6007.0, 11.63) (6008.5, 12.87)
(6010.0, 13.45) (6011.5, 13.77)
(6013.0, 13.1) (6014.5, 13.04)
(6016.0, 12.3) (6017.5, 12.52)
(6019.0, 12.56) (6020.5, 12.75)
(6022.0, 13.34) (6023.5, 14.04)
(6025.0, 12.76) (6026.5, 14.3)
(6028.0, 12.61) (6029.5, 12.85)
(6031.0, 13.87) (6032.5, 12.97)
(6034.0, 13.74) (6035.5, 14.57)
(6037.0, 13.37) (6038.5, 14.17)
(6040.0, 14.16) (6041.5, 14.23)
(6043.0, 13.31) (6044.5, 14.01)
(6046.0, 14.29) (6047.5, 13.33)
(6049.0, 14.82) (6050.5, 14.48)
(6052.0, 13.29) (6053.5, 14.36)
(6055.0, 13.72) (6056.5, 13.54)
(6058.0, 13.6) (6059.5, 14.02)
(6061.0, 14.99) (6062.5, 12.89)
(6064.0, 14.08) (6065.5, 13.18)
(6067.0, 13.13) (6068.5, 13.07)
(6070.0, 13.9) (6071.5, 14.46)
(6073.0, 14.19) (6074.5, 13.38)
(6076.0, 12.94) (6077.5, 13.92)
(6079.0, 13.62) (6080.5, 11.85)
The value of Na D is 1.91 angstrom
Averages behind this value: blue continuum 13.8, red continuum 13.5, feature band 12.9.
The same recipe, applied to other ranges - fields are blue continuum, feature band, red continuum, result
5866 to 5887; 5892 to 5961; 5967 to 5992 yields 2.5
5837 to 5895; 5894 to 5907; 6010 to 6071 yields 0.7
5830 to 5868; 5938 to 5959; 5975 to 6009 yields 0.2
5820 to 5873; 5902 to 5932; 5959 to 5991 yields 1.2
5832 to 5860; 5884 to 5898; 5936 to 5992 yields 1.6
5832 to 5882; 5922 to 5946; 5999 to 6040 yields 0.2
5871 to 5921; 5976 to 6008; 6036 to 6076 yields 0.7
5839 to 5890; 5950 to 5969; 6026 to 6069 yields 0.2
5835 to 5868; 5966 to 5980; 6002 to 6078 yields 0.0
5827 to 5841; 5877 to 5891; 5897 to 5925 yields 0.4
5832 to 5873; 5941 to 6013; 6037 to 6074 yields 2.3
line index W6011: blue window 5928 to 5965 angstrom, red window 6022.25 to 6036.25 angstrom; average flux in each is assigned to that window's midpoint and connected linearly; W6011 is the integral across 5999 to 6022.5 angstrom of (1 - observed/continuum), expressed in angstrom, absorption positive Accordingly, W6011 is 0.99 angstrom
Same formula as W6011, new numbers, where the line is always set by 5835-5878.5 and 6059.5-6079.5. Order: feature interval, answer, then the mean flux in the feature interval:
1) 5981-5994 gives 0.3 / 13.4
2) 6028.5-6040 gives 0.0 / 13.7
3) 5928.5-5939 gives 0.3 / 13.4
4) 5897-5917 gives 0.9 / 13.2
